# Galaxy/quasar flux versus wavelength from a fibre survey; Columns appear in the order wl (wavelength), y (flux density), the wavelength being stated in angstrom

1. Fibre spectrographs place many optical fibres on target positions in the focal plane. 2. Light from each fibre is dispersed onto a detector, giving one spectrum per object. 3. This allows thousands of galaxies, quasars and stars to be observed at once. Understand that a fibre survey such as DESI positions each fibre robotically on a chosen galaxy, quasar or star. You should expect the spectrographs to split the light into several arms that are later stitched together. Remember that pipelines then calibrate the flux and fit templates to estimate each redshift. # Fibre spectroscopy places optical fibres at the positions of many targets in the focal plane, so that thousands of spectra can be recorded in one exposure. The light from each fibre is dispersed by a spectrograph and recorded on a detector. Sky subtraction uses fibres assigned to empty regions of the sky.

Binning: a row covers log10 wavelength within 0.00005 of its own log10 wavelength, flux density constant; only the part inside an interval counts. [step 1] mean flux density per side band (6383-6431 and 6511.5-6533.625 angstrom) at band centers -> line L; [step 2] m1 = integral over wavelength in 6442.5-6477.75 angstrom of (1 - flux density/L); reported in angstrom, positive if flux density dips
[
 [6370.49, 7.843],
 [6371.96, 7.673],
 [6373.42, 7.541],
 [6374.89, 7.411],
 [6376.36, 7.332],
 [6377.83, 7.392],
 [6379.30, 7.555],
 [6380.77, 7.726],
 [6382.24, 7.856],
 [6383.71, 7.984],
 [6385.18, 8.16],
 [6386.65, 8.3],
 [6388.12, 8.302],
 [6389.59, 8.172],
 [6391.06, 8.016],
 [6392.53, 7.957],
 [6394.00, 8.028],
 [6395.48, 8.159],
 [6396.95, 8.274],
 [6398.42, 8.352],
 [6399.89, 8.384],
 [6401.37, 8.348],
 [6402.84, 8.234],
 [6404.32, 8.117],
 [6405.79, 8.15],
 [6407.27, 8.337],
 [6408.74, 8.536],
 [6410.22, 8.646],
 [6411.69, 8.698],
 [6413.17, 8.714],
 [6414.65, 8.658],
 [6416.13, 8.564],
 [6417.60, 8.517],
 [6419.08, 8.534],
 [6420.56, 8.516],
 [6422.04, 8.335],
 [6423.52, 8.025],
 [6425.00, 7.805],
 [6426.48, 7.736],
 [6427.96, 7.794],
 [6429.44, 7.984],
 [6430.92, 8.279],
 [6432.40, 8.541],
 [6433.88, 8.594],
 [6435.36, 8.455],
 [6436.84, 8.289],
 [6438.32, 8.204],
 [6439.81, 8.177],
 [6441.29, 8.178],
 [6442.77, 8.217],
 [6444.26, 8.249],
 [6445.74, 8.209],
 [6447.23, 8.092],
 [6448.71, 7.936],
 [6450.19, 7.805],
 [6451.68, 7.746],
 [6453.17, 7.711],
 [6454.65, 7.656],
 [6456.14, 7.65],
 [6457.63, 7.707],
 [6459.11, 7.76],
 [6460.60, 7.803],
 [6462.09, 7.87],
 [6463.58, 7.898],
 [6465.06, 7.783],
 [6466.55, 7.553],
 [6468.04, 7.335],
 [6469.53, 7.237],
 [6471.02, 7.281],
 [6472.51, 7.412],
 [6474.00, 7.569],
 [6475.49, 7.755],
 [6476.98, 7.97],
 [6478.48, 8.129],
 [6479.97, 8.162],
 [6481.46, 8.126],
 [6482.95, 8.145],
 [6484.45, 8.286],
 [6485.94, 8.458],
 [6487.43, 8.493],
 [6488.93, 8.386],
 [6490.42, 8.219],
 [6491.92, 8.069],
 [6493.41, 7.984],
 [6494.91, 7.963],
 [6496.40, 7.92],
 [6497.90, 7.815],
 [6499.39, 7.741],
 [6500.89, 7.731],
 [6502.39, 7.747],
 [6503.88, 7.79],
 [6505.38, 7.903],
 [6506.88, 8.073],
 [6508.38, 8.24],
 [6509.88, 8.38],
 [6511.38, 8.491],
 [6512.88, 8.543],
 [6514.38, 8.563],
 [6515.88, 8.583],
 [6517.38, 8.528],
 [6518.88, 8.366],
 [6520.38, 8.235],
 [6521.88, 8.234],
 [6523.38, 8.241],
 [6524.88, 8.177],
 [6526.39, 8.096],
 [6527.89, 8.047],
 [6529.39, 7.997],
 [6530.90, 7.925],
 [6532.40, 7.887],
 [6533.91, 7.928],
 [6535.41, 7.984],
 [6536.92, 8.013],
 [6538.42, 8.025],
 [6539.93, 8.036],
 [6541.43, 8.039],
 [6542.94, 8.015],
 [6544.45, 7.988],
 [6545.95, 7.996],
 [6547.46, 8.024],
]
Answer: 2.1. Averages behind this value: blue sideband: 8.26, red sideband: 8.24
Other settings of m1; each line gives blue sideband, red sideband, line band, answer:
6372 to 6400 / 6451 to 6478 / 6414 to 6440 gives -1.7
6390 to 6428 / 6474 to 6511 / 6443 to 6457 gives 0.5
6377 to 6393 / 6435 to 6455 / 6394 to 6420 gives -1.4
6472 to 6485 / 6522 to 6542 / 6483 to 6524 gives -1.0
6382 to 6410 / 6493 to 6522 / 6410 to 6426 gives -0.5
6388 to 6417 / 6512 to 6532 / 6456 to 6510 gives 2.5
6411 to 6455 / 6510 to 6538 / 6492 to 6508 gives 0.6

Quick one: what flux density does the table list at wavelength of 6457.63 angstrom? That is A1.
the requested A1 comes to 7.707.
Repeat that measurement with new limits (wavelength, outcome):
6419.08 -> 8.534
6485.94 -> 8.458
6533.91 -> 7.928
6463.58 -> 7.898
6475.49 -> 7.755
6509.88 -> 8.38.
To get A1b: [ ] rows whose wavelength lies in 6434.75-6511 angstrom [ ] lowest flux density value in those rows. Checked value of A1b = 7.237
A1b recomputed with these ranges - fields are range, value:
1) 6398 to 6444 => 7.736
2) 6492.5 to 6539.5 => 7.731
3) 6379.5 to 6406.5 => 7.726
